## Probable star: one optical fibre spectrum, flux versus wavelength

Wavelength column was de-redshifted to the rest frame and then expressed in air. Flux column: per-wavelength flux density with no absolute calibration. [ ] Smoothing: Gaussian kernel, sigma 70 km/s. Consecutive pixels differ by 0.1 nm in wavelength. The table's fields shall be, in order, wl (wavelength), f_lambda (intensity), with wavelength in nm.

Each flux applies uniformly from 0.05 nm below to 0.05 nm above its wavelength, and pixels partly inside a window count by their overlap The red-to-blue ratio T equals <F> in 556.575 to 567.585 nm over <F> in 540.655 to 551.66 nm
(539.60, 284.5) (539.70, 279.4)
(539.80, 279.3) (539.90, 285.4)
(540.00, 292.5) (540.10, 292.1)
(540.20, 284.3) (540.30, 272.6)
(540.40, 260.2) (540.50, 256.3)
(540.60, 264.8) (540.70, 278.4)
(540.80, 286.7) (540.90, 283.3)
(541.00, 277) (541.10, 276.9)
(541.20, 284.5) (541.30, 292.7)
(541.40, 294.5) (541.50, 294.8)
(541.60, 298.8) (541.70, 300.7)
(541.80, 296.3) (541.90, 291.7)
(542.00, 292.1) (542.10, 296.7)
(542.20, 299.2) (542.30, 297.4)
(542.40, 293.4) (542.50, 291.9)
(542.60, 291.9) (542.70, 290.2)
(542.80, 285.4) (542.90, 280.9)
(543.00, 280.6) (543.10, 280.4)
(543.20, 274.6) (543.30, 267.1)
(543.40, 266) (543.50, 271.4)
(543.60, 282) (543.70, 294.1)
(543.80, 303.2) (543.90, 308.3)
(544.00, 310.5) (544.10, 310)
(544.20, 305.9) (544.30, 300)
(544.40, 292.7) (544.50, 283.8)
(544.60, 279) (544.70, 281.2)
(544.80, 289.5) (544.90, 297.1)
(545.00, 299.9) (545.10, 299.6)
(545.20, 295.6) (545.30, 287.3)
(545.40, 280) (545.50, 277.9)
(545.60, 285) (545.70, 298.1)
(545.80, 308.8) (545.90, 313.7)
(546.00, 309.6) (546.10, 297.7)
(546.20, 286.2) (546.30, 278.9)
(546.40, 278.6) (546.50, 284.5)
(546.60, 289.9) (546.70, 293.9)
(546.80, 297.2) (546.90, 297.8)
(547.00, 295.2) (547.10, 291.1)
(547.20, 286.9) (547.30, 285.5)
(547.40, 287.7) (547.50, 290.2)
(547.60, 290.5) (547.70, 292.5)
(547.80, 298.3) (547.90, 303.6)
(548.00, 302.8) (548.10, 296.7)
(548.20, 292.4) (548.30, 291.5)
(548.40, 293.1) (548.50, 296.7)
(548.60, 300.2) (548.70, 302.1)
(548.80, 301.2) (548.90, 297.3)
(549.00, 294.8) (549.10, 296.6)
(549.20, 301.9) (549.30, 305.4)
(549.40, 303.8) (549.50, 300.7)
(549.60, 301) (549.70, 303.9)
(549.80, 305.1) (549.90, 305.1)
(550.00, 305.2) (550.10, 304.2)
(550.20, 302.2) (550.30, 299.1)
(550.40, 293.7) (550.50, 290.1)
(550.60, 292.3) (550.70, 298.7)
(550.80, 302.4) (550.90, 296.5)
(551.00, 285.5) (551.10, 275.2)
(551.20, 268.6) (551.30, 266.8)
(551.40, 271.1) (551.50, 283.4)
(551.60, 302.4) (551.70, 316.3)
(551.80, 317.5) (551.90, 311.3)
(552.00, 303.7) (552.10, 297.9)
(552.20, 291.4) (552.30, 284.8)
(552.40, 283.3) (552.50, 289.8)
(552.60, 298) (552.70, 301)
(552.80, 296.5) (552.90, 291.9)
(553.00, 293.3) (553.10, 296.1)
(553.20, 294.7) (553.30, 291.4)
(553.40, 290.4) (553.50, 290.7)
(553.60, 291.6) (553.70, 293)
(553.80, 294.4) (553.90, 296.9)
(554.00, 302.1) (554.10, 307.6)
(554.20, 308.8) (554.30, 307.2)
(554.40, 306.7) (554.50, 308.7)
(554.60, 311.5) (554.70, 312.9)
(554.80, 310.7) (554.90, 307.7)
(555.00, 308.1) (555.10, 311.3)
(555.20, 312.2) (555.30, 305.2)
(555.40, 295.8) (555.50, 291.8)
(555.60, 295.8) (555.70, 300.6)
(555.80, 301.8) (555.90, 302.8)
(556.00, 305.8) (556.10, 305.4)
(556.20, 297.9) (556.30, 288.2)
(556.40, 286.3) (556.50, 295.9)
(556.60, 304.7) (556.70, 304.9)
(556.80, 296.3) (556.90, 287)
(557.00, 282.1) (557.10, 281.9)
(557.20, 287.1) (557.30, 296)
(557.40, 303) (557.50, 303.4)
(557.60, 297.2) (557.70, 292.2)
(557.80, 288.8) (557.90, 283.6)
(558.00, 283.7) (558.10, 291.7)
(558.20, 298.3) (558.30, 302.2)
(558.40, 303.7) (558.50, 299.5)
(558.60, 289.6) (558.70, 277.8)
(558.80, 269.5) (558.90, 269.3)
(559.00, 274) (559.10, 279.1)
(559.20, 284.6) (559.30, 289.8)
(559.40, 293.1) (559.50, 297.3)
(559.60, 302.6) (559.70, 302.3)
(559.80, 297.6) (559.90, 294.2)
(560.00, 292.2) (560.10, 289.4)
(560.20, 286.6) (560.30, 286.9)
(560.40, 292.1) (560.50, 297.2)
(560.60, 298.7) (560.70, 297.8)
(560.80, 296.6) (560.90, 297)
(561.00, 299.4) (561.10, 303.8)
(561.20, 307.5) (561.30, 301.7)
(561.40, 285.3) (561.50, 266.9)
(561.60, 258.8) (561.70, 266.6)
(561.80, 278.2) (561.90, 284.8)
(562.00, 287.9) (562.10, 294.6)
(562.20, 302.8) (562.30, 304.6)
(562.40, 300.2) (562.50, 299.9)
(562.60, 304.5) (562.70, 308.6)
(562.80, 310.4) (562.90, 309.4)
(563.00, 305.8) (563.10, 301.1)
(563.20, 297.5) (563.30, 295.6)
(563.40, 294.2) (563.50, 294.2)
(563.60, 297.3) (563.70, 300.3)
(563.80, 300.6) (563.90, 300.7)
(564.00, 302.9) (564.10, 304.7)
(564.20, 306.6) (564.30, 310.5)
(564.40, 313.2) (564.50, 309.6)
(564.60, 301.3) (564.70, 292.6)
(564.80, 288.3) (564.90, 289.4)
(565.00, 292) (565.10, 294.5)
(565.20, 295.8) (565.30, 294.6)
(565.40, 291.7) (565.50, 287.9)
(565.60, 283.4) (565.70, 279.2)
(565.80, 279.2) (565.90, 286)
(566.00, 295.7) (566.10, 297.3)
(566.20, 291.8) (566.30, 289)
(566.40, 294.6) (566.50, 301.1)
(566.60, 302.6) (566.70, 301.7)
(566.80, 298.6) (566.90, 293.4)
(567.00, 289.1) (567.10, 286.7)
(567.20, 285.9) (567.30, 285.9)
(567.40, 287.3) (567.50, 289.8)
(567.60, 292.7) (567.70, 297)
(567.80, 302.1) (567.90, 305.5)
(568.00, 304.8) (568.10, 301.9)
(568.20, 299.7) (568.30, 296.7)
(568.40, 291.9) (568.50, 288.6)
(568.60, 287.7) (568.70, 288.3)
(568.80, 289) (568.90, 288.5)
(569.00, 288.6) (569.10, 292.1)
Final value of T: 1.0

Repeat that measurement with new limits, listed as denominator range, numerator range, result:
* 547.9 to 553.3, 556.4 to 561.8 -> 0.98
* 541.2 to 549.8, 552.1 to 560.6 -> 1.01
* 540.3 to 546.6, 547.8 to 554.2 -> 1.03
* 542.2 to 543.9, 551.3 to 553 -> 1.03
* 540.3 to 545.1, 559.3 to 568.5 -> 1.03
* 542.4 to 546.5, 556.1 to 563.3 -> 1.01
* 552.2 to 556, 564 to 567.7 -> 0.98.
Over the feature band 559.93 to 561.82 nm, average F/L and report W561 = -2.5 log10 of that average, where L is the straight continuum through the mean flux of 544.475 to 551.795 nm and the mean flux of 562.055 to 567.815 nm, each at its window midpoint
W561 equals 0.023 mag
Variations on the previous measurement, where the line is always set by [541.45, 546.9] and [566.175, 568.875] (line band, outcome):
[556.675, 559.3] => 0.01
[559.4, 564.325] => -0.01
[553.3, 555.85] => -0.04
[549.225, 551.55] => -0.01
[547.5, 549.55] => -0.02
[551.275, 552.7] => -0.01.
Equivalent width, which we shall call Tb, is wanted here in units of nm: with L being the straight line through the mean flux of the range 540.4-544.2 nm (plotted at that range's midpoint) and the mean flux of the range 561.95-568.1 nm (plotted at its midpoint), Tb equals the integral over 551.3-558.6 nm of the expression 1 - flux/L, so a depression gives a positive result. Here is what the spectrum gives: -0.12 nm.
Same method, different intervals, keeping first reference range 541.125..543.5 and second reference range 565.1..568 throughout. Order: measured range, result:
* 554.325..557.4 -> -0.10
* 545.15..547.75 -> -0.02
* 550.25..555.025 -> -0.10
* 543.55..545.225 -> -0.04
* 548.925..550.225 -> -0.06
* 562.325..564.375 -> -0.07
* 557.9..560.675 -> 0.01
